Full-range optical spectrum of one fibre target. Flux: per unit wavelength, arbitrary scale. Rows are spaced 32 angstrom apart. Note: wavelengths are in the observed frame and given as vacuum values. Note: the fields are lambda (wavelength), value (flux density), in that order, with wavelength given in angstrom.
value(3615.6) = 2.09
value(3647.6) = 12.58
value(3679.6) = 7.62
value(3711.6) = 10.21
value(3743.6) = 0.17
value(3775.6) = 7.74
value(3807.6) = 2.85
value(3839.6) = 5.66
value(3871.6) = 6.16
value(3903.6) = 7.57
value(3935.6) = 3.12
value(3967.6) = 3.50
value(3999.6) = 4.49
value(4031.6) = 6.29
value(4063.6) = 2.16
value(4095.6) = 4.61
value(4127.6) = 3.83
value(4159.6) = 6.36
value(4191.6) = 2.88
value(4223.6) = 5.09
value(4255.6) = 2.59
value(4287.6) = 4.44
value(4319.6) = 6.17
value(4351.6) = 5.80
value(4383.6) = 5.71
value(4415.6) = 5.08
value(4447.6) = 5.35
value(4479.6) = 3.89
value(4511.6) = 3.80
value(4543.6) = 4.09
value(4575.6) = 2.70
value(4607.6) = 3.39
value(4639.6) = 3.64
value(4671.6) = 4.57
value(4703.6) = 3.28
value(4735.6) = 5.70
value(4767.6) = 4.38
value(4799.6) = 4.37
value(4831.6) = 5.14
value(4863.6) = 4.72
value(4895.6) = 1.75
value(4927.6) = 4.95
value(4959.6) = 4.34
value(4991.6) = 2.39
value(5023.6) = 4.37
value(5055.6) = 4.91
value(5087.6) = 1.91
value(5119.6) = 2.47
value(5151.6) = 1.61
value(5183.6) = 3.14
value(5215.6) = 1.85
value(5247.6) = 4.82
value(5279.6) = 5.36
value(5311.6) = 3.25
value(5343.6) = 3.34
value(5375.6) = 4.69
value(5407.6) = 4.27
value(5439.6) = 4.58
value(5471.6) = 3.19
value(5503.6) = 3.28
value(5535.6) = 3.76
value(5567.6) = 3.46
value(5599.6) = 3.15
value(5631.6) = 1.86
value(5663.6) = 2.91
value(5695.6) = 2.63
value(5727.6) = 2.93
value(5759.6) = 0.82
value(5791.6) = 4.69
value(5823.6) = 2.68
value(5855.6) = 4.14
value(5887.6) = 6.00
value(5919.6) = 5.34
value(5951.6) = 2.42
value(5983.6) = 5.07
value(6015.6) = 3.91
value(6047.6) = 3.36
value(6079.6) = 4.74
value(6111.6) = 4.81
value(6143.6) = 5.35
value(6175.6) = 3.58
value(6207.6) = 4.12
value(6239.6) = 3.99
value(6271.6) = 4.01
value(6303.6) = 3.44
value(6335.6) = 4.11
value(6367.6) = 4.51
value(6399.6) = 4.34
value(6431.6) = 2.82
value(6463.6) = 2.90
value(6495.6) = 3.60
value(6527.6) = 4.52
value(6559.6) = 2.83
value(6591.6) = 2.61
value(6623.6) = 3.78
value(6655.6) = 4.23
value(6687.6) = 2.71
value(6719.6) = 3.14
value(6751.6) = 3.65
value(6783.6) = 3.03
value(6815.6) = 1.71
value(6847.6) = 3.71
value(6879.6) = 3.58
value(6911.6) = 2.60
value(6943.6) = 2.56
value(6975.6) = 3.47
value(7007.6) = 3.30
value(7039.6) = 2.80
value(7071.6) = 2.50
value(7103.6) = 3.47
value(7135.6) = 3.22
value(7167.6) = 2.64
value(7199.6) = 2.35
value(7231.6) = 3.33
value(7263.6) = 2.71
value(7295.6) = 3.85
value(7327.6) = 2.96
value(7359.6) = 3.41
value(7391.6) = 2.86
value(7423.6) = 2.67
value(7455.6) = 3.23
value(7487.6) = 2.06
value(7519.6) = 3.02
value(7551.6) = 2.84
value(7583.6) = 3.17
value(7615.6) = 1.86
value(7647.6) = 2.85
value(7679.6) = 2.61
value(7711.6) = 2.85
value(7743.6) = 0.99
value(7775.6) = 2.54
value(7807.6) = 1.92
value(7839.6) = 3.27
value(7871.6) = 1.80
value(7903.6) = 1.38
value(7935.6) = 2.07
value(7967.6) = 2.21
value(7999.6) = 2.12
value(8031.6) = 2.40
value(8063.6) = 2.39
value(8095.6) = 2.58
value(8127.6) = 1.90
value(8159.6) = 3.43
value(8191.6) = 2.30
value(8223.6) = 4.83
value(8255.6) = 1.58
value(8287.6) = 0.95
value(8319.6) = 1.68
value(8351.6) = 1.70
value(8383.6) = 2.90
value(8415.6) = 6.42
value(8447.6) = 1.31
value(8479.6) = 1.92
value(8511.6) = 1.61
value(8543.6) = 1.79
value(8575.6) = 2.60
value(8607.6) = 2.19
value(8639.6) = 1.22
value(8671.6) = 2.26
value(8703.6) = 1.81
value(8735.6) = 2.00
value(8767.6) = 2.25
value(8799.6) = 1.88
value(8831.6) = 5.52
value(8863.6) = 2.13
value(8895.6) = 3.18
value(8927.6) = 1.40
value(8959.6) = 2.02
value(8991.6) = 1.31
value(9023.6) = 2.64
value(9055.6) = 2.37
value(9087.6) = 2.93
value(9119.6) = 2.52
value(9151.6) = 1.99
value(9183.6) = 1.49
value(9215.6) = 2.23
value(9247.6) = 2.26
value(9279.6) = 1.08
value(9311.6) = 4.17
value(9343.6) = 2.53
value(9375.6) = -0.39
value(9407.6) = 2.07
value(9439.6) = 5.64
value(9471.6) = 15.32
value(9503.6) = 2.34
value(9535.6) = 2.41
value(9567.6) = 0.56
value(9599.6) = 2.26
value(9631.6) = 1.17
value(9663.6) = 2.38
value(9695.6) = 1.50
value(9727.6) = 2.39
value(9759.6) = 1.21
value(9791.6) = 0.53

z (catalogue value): 1.54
